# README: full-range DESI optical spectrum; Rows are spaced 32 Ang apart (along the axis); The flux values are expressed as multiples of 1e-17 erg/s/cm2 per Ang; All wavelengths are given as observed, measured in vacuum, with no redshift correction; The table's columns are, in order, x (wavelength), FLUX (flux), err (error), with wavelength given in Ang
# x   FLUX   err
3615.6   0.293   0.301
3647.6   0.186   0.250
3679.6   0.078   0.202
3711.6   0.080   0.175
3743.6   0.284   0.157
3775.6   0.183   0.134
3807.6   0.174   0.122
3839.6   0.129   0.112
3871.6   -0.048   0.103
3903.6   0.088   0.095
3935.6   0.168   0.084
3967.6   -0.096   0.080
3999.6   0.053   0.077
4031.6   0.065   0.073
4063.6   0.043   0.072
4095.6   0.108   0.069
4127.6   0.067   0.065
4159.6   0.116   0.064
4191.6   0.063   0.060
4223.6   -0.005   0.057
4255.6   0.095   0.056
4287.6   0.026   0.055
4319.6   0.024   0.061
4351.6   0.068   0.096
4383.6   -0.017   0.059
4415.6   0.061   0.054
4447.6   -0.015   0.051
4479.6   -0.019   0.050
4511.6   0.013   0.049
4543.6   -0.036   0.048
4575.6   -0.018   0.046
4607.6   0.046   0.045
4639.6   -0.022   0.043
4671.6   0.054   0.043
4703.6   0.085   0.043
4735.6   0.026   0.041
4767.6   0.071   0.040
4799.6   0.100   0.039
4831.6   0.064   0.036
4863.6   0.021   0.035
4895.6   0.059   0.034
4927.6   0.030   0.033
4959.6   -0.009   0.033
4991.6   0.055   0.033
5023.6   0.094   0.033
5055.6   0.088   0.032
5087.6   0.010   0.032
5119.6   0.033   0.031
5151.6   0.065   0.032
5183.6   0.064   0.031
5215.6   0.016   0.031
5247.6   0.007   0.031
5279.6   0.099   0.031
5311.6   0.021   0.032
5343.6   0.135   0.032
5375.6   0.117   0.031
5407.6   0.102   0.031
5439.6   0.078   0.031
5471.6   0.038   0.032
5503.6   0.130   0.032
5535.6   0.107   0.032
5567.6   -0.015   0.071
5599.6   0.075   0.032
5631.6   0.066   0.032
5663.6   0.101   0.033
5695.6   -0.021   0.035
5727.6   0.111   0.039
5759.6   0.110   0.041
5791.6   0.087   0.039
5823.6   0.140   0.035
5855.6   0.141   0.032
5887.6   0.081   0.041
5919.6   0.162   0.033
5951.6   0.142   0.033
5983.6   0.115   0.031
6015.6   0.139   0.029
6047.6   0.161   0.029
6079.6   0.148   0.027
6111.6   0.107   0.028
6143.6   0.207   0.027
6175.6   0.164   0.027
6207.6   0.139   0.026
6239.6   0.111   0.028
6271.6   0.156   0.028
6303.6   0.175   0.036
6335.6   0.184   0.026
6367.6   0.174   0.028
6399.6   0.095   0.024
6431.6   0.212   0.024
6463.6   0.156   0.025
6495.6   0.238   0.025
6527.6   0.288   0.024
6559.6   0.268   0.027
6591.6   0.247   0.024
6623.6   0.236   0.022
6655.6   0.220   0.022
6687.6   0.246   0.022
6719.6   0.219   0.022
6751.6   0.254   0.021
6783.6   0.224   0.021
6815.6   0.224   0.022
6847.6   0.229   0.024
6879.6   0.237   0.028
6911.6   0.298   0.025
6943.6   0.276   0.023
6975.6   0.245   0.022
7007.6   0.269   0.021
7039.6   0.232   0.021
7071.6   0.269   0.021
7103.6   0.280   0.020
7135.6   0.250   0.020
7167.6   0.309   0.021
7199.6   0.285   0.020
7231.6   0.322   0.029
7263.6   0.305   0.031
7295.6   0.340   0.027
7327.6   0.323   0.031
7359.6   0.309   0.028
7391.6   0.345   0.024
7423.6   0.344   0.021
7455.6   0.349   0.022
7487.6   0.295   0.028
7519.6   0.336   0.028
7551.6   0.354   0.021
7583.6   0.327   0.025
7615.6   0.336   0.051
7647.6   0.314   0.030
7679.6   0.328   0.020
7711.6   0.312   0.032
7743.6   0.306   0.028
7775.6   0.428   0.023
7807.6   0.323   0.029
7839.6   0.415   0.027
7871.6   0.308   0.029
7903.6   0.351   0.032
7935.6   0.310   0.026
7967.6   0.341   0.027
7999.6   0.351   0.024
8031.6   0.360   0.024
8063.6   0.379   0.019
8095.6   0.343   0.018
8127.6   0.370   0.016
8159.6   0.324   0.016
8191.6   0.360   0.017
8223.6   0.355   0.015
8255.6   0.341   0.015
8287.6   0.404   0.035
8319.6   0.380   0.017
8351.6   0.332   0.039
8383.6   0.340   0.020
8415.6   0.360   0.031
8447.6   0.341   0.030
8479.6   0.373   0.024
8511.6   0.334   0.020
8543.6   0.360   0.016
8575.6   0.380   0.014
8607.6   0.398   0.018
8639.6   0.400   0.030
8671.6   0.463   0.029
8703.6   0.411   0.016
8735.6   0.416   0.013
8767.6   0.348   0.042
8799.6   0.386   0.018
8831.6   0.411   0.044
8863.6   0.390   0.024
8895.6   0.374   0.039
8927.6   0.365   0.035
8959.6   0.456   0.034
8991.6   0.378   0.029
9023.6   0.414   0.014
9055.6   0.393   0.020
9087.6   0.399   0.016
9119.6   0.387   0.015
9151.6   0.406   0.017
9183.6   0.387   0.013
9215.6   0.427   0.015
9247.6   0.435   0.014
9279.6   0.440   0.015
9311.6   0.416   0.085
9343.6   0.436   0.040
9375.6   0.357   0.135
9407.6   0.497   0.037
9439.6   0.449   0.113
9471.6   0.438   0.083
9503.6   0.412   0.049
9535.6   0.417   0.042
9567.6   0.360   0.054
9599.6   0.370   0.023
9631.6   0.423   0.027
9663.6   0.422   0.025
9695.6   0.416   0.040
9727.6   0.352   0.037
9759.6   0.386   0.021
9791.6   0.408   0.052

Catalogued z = 0.62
